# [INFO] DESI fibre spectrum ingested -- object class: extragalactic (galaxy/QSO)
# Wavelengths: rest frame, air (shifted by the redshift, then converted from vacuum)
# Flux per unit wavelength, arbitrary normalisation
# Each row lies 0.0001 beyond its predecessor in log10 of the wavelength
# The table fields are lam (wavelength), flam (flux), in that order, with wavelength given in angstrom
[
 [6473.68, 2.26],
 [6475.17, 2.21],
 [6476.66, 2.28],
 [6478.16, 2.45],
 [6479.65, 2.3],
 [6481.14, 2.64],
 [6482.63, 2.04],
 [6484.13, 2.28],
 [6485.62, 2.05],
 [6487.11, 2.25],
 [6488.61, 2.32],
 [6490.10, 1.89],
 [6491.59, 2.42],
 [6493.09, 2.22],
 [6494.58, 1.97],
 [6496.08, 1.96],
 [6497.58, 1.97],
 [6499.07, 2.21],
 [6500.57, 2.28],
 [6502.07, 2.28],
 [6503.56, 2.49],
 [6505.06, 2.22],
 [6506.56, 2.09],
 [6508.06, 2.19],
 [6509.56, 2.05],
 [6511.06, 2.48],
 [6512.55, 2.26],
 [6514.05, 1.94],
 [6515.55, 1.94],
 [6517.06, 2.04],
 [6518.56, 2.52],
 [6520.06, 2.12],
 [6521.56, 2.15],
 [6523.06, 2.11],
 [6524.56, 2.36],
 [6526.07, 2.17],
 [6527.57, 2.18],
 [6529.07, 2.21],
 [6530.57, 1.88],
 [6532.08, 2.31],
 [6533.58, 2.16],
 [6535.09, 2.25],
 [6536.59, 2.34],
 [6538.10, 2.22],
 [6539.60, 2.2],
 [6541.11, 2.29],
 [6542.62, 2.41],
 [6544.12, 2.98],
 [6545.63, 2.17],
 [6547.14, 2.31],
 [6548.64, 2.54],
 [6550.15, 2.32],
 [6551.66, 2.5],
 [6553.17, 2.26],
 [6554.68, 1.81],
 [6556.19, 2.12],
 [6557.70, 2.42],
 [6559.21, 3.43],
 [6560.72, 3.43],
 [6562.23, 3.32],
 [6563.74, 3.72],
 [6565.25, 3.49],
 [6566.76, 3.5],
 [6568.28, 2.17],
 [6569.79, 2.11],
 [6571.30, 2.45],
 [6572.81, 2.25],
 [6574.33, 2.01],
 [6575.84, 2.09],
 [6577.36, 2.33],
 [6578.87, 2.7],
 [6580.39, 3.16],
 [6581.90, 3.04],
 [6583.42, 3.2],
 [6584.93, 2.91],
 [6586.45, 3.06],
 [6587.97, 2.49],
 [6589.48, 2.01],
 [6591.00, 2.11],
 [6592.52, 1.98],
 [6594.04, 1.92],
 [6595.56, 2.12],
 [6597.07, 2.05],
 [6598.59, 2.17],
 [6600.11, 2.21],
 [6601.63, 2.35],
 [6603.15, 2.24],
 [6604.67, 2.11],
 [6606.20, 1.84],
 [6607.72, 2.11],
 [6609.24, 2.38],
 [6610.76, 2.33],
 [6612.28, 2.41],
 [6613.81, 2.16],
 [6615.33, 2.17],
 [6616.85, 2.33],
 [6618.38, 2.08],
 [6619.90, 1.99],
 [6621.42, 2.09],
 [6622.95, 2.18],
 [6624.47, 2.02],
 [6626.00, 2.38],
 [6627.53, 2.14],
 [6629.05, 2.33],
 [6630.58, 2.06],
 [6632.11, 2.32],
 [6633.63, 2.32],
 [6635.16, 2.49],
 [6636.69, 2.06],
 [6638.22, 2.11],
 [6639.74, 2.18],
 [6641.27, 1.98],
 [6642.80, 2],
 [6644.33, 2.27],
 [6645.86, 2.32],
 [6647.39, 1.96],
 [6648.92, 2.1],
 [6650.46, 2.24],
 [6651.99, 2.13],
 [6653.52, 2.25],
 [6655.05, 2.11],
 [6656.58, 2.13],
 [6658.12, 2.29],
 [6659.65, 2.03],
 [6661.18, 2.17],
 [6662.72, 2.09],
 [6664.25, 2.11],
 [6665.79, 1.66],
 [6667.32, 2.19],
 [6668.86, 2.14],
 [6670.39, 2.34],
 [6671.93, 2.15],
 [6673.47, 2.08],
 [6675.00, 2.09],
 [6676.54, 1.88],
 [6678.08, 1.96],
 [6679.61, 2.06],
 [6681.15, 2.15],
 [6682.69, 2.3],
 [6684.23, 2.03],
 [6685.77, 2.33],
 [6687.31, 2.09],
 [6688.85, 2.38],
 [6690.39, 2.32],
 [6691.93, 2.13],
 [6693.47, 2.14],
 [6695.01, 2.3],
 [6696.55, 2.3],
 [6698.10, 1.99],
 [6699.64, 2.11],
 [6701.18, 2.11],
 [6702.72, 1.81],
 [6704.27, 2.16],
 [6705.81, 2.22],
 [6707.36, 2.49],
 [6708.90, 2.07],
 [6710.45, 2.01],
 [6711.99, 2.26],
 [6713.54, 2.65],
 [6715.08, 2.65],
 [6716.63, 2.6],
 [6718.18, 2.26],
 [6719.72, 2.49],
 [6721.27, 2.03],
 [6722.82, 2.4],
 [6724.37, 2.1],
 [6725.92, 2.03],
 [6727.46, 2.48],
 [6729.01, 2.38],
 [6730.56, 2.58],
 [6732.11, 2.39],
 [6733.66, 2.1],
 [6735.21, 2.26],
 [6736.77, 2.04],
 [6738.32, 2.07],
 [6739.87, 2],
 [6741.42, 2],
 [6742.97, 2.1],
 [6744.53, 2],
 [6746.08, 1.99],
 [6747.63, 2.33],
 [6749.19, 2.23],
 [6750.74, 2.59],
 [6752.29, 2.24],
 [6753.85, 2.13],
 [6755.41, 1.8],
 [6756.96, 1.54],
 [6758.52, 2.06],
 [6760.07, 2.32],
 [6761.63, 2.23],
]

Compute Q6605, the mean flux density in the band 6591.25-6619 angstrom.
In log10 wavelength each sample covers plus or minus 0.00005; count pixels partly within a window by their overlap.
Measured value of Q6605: 2.16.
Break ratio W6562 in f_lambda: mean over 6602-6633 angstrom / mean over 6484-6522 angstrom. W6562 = 1.0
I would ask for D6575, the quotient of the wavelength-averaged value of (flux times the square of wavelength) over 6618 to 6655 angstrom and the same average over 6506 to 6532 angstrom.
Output 1.04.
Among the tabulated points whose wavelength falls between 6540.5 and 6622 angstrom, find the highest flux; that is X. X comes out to 3.72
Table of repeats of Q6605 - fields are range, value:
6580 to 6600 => 2.46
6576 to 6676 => 2.24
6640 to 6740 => 2.18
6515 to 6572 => 2.45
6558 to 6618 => 2.5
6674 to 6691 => 2.14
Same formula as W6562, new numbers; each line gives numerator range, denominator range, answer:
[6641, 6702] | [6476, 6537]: 0.97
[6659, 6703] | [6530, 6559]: 0.92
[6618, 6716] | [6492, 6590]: 0.90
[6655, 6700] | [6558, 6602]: 0.82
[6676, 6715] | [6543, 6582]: 0.83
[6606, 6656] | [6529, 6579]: 0.87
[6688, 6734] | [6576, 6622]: 0.97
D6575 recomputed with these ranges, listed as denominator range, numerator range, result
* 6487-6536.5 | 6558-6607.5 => 1.20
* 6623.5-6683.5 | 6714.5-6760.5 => 1.05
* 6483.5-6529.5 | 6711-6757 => 1.10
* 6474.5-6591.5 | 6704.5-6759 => 0.99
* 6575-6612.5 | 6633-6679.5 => 0.91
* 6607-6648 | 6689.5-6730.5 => 1.05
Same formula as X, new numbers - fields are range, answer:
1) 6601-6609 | 2.35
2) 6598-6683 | 2.49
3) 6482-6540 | 2.52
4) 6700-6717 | 2.65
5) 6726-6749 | 2.58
